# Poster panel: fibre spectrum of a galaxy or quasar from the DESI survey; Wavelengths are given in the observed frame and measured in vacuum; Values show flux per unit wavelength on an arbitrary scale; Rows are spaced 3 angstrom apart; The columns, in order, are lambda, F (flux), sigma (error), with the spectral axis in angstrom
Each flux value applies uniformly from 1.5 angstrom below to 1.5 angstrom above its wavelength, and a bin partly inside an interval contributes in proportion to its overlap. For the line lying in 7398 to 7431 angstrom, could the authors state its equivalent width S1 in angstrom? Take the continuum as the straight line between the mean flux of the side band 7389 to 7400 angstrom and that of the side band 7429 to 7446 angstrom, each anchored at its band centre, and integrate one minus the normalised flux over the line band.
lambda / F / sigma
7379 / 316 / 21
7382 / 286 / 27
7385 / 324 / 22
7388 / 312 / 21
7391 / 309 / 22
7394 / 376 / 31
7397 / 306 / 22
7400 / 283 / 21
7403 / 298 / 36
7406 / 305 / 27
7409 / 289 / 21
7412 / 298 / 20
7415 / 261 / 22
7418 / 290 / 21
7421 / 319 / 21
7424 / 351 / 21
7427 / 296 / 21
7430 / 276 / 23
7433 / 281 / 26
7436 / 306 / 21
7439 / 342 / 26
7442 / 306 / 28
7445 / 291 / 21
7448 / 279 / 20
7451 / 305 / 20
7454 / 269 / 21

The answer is 1.6 angstrom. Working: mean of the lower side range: 323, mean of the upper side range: 301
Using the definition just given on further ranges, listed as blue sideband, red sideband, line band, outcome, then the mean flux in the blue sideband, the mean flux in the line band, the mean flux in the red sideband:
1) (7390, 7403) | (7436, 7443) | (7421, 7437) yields 0.8 angstrom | 316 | 303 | 321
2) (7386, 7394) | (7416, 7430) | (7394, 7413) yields 0.9 angstrom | 324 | 303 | 308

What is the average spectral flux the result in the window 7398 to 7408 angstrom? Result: 296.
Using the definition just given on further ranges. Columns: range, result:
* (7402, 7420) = 291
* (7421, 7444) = 309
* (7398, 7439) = 298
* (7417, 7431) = 308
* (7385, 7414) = 308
